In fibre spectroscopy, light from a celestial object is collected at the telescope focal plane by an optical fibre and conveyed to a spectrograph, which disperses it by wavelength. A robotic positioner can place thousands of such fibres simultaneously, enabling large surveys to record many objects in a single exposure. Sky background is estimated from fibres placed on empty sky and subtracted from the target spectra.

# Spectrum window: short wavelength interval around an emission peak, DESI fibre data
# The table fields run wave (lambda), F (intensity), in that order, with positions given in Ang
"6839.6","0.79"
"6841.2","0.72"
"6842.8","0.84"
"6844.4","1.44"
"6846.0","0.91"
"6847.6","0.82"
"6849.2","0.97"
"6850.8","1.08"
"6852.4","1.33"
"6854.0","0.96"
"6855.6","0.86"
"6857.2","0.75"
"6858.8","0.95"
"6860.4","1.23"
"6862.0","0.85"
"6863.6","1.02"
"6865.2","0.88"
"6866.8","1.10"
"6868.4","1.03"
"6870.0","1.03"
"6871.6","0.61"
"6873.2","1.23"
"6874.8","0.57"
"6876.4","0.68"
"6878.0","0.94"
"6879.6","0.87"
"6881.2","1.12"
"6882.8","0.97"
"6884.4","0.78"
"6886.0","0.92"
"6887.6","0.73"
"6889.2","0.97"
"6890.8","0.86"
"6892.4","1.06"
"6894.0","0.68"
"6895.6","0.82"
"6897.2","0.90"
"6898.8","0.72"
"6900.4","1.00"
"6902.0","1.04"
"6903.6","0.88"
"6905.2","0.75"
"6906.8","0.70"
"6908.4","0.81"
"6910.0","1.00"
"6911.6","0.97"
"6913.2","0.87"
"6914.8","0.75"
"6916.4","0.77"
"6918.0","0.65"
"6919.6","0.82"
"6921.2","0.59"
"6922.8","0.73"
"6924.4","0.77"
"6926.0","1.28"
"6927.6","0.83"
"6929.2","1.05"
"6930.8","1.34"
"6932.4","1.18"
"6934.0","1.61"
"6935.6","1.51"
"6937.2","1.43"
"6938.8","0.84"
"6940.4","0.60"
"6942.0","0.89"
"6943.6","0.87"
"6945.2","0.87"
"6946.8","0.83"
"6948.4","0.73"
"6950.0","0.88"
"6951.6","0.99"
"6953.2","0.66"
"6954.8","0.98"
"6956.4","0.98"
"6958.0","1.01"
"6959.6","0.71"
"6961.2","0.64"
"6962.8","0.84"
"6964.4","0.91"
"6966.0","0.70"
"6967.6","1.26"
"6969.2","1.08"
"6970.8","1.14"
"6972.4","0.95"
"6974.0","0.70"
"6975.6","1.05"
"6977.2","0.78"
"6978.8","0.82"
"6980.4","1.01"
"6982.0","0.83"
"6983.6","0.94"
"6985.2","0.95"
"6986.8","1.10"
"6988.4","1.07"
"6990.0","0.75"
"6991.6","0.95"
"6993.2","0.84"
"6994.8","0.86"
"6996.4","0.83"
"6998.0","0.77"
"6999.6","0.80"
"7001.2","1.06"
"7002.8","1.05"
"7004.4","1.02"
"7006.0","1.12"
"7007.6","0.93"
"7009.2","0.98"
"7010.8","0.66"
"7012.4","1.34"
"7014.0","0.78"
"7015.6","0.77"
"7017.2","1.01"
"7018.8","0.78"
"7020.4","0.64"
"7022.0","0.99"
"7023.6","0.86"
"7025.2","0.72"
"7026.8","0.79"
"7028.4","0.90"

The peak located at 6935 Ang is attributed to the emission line [O III] 5007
